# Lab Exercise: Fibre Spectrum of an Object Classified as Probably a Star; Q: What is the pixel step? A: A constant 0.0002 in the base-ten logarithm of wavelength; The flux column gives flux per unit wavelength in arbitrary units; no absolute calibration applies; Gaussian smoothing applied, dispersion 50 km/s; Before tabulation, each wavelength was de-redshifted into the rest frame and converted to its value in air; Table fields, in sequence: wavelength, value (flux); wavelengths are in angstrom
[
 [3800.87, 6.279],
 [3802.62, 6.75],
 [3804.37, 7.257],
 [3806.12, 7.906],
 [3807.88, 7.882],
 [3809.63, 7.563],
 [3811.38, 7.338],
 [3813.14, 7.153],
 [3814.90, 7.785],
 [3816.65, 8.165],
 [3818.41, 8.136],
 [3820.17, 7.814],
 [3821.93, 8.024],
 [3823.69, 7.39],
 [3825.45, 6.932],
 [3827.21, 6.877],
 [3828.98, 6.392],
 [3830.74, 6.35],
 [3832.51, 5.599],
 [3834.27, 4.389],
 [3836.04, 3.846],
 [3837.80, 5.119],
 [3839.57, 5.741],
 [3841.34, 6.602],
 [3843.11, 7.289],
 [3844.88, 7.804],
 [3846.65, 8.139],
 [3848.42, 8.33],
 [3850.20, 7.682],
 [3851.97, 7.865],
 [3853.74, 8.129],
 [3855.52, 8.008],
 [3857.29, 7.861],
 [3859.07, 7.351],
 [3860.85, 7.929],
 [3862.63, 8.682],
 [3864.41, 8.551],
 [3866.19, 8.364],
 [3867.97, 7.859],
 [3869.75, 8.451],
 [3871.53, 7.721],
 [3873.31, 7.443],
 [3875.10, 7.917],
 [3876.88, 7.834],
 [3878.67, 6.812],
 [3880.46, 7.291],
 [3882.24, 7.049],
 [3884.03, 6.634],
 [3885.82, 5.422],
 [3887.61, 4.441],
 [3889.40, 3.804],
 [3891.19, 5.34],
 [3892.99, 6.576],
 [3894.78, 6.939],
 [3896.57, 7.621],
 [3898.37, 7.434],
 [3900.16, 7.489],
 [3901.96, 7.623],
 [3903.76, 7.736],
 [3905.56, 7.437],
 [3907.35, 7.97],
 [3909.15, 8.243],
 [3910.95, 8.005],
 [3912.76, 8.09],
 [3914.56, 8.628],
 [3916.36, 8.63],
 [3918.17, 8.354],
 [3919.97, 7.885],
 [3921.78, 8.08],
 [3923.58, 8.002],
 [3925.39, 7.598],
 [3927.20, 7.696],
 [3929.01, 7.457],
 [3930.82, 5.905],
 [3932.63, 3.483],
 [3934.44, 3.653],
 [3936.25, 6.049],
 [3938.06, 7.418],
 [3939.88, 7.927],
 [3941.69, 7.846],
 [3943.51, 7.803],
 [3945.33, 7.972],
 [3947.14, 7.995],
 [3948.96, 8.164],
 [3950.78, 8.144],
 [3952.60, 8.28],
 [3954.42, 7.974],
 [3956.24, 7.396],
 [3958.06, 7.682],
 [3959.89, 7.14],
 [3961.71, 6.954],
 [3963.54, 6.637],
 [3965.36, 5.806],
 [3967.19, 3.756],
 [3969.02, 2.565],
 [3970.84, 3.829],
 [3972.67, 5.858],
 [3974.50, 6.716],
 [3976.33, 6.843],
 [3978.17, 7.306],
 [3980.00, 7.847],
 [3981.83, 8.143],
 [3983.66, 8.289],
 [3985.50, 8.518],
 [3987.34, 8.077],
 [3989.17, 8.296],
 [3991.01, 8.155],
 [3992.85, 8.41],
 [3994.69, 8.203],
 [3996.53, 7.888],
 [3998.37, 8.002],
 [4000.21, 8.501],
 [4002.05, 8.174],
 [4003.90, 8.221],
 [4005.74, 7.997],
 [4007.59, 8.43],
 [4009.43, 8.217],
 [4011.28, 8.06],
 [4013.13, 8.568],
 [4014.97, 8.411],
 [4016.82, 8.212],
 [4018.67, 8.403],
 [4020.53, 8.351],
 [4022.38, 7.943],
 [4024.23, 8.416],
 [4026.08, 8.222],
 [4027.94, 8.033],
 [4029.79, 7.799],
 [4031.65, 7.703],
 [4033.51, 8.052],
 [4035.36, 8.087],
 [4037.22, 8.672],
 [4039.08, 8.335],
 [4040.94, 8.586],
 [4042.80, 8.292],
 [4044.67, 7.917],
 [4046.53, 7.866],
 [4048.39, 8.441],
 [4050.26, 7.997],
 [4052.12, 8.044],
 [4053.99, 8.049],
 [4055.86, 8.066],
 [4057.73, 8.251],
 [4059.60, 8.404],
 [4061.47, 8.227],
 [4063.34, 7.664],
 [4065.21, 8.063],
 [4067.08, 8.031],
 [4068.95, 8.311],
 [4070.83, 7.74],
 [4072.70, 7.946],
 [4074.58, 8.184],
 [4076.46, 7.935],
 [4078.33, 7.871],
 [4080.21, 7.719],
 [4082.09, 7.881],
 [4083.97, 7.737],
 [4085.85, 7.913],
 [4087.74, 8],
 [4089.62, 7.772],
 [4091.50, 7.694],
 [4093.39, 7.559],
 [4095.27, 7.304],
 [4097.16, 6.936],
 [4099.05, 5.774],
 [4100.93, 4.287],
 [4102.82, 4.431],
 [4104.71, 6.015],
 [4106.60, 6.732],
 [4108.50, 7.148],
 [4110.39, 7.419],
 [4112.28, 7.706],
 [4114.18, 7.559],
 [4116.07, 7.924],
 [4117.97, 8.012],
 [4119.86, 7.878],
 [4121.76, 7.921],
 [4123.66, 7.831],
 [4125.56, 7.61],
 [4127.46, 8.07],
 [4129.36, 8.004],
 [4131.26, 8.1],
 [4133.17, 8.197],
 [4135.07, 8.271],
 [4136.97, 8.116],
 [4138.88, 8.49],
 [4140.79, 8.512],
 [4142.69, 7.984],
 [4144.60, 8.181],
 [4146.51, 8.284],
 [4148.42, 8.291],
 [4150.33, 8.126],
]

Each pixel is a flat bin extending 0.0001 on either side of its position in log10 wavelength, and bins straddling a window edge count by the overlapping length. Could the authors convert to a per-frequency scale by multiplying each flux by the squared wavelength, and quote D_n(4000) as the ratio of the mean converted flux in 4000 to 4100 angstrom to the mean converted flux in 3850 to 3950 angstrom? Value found 1.17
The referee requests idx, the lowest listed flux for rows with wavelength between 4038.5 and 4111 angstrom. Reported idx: 4.287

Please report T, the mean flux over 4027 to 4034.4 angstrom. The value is 7.89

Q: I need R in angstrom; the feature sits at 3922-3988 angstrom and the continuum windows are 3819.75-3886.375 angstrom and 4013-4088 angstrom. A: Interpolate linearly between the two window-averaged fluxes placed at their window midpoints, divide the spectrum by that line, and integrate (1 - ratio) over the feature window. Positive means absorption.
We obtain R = 6.5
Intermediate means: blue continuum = 7.2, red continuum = 8.1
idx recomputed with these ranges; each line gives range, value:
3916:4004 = 2.565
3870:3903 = 3.804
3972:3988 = 5.858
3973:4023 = 6.716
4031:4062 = 7.703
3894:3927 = 6.939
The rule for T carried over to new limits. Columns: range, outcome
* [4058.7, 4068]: 8.08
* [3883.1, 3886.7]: 6.04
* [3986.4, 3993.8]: 8.23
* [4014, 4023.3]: 8.27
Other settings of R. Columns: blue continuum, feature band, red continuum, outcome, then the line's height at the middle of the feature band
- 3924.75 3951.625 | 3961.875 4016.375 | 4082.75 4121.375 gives -2.6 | 7.03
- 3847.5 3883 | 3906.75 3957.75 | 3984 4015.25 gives 3.3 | 8.05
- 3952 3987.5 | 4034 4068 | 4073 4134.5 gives -4.8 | 7.15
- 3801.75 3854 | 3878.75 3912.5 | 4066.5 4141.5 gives 1.5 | 7.18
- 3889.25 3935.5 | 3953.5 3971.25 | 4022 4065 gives 3.5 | 7.55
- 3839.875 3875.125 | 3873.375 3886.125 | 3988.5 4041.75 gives 1.3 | 7.91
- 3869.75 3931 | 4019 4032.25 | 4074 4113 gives -1.7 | 7.19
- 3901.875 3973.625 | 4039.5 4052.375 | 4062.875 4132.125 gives -1.5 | 7.35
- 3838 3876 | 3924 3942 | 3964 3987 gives 0.9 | 6.85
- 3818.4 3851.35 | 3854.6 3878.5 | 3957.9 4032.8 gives -3.7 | 6.89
